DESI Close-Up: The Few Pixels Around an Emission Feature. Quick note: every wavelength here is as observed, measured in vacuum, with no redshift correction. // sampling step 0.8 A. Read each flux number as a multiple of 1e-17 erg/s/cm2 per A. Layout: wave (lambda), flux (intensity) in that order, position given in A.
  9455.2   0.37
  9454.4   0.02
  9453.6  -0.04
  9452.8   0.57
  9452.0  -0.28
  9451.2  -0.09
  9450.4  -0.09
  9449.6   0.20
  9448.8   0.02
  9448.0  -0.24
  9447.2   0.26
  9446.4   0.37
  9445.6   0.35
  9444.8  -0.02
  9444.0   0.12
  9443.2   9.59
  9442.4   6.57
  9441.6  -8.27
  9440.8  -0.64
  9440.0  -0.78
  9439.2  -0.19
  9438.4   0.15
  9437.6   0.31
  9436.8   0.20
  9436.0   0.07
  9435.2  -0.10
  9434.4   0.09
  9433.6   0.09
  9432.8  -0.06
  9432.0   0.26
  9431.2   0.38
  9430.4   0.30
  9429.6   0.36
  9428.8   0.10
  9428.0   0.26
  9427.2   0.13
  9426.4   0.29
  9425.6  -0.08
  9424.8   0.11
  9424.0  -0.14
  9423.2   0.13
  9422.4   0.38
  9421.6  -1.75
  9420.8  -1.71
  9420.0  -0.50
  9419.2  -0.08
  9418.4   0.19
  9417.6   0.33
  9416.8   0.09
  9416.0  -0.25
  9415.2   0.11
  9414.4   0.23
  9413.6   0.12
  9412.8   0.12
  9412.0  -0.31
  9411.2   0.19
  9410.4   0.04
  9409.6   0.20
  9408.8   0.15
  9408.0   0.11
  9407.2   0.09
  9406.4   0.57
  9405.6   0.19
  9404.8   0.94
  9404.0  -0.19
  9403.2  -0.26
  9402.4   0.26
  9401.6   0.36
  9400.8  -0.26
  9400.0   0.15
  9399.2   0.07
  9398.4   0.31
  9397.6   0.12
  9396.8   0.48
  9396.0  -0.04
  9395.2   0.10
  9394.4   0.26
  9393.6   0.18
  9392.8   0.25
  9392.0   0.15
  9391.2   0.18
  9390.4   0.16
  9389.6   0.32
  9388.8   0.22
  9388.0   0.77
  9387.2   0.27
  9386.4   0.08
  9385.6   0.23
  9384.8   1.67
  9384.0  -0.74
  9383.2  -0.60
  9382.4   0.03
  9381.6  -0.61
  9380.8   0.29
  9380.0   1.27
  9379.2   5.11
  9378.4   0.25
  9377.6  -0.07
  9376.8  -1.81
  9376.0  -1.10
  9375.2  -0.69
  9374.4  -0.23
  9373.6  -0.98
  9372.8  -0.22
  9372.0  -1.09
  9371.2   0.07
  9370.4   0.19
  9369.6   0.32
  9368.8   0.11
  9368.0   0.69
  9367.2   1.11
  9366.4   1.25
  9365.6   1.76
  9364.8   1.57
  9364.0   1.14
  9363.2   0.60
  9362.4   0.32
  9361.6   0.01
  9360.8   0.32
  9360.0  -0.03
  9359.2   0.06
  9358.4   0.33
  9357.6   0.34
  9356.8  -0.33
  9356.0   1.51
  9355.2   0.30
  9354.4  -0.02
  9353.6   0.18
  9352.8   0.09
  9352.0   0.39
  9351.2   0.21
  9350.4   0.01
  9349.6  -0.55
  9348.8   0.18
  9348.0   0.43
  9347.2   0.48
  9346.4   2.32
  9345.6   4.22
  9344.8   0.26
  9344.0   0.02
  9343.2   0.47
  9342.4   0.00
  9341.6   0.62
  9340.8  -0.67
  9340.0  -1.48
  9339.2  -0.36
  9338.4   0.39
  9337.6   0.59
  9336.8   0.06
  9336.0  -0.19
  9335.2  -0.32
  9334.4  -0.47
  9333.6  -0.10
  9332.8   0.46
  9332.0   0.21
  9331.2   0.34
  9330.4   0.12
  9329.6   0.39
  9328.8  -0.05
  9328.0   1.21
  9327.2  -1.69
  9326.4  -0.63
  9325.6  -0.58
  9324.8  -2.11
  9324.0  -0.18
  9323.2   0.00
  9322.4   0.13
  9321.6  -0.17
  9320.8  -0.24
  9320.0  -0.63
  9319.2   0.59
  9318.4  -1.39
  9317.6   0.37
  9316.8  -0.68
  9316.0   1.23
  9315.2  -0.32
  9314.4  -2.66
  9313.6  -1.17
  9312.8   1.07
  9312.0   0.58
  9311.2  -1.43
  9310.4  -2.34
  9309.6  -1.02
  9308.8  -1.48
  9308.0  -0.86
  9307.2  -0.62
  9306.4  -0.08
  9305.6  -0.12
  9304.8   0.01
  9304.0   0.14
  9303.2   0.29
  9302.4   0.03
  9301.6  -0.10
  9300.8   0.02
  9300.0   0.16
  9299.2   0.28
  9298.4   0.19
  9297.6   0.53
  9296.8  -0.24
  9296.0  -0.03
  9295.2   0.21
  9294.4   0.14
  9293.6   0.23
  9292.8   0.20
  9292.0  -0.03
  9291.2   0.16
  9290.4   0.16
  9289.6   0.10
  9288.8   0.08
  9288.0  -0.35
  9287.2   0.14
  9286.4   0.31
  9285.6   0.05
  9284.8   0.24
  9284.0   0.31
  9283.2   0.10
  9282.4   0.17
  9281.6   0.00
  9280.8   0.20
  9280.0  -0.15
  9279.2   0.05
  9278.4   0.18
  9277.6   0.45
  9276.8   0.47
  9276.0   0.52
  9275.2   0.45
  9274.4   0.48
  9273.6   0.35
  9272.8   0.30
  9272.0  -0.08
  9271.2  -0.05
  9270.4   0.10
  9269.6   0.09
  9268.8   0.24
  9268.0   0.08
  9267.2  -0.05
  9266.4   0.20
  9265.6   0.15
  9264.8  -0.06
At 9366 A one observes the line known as [O III] 5007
